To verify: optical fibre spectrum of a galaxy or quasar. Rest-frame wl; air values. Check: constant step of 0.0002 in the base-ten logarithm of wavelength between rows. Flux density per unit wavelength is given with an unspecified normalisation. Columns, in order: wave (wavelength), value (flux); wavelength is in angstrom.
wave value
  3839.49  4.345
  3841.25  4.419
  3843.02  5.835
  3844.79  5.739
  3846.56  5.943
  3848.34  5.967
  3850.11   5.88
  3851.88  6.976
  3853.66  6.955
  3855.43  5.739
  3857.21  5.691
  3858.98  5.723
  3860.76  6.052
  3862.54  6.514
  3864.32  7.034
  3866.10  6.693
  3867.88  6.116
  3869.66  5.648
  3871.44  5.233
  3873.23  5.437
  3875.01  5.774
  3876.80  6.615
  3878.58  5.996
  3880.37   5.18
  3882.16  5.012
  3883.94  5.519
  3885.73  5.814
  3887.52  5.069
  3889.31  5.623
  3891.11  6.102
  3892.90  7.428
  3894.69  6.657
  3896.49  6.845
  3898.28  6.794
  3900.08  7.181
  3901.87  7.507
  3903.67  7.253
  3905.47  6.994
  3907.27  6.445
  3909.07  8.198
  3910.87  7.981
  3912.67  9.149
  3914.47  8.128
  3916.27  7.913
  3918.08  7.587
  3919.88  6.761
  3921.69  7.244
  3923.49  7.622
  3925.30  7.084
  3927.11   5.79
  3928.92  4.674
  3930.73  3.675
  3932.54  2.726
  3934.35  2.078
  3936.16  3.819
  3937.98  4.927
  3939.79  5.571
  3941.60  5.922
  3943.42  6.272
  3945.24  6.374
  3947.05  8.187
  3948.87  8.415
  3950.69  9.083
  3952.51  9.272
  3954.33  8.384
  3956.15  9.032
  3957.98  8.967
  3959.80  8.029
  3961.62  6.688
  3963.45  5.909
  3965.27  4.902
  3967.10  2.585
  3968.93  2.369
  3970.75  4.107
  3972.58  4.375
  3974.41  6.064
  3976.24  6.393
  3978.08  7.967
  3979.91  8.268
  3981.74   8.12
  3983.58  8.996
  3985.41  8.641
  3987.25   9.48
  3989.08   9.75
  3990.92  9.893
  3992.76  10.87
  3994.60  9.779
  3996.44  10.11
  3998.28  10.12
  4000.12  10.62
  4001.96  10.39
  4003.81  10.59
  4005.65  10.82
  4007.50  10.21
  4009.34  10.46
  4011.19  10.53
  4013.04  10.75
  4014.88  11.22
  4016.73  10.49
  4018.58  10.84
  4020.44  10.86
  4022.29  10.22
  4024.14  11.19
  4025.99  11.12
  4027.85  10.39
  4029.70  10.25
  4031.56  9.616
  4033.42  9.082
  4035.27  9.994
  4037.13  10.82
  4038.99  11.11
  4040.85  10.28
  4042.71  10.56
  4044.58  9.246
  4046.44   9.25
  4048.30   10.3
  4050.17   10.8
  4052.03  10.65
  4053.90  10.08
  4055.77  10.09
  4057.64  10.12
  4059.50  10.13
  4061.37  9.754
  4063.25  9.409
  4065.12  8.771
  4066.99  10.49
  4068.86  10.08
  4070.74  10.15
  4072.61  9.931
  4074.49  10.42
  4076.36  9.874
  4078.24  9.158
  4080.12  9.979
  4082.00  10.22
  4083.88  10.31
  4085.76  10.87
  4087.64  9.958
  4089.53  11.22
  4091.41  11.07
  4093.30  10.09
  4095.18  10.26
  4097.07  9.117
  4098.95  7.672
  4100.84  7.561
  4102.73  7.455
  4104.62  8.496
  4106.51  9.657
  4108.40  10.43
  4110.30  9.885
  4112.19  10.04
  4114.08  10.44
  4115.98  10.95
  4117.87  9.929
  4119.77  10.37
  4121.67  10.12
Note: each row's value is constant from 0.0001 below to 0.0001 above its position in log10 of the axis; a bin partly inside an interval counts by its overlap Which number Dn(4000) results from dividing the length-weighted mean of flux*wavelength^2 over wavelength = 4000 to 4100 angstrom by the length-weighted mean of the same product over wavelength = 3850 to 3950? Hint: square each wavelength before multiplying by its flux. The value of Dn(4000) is 1.75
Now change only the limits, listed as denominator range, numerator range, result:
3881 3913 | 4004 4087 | 1.65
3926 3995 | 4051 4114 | 1.55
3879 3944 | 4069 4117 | 1.72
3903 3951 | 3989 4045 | 1.68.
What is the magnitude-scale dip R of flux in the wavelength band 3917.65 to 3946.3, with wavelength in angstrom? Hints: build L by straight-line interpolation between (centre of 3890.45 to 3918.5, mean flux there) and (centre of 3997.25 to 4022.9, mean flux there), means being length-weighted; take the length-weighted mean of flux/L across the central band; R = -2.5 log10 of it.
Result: 0.43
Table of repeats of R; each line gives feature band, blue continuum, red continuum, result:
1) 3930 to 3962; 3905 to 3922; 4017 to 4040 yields 0.29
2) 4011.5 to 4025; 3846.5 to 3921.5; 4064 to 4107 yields -0.24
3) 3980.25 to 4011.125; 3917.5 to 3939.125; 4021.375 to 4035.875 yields -0.15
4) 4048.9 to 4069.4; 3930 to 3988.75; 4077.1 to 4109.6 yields -0.14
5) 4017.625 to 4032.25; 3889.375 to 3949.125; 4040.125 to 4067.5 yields -0.15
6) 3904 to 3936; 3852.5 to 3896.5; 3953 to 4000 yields 0.05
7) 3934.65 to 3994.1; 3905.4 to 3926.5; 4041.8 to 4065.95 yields 0.19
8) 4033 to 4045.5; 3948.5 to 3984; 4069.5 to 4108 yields -0.19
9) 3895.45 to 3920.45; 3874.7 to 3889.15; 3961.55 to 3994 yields -0.24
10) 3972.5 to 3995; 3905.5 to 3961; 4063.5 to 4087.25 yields -0.06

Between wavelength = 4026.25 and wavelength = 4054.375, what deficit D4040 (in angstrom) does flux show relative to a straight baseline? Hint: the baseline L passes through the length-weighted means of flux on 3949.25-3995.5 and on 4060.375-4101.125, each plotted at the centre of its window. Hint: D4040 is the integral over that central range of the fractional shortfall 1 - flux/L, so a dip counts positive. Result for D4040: -3.7 angstrom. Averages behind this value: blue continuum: 7.53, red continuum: 9.87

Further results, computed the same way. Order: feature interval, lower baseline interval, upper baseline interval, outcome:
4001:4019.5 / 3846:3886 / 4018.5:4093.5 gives -2.9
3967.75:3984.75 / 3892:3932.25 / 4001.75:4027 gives 5.6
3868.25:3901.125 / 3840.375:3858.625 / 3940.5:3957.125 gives 3.0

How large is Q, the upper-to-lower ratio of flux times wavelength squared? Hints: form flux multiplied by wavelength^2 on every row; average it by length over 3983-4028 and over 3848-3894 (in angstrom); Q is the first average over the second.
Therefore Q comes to 1.85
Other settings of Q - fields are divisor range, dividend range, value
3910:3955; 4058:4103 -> 1.60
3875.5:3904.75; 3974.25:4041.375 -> 1.68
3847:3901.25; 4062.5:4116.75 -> 1.78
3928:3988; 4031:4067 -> 1.64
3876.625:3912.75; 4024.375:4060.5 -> 1.67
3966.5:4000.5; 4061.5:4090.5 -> 1.34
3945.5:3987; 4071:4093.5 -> 1.54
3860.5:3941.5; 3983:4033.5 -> 1.75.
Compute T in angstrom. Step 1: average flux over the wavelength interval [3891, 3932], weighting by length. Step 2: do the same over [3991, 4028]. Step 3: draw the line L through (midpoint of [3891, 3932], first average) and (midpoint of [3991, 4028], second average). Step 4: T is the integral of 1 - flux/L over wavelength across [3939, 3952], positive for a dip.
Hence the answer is 1.7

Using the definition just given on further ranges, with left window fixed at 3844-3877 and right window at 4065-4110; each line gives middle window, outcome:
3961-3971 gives 4.4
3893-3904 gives -0.6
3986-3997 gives -2.3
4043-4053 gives -1.1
